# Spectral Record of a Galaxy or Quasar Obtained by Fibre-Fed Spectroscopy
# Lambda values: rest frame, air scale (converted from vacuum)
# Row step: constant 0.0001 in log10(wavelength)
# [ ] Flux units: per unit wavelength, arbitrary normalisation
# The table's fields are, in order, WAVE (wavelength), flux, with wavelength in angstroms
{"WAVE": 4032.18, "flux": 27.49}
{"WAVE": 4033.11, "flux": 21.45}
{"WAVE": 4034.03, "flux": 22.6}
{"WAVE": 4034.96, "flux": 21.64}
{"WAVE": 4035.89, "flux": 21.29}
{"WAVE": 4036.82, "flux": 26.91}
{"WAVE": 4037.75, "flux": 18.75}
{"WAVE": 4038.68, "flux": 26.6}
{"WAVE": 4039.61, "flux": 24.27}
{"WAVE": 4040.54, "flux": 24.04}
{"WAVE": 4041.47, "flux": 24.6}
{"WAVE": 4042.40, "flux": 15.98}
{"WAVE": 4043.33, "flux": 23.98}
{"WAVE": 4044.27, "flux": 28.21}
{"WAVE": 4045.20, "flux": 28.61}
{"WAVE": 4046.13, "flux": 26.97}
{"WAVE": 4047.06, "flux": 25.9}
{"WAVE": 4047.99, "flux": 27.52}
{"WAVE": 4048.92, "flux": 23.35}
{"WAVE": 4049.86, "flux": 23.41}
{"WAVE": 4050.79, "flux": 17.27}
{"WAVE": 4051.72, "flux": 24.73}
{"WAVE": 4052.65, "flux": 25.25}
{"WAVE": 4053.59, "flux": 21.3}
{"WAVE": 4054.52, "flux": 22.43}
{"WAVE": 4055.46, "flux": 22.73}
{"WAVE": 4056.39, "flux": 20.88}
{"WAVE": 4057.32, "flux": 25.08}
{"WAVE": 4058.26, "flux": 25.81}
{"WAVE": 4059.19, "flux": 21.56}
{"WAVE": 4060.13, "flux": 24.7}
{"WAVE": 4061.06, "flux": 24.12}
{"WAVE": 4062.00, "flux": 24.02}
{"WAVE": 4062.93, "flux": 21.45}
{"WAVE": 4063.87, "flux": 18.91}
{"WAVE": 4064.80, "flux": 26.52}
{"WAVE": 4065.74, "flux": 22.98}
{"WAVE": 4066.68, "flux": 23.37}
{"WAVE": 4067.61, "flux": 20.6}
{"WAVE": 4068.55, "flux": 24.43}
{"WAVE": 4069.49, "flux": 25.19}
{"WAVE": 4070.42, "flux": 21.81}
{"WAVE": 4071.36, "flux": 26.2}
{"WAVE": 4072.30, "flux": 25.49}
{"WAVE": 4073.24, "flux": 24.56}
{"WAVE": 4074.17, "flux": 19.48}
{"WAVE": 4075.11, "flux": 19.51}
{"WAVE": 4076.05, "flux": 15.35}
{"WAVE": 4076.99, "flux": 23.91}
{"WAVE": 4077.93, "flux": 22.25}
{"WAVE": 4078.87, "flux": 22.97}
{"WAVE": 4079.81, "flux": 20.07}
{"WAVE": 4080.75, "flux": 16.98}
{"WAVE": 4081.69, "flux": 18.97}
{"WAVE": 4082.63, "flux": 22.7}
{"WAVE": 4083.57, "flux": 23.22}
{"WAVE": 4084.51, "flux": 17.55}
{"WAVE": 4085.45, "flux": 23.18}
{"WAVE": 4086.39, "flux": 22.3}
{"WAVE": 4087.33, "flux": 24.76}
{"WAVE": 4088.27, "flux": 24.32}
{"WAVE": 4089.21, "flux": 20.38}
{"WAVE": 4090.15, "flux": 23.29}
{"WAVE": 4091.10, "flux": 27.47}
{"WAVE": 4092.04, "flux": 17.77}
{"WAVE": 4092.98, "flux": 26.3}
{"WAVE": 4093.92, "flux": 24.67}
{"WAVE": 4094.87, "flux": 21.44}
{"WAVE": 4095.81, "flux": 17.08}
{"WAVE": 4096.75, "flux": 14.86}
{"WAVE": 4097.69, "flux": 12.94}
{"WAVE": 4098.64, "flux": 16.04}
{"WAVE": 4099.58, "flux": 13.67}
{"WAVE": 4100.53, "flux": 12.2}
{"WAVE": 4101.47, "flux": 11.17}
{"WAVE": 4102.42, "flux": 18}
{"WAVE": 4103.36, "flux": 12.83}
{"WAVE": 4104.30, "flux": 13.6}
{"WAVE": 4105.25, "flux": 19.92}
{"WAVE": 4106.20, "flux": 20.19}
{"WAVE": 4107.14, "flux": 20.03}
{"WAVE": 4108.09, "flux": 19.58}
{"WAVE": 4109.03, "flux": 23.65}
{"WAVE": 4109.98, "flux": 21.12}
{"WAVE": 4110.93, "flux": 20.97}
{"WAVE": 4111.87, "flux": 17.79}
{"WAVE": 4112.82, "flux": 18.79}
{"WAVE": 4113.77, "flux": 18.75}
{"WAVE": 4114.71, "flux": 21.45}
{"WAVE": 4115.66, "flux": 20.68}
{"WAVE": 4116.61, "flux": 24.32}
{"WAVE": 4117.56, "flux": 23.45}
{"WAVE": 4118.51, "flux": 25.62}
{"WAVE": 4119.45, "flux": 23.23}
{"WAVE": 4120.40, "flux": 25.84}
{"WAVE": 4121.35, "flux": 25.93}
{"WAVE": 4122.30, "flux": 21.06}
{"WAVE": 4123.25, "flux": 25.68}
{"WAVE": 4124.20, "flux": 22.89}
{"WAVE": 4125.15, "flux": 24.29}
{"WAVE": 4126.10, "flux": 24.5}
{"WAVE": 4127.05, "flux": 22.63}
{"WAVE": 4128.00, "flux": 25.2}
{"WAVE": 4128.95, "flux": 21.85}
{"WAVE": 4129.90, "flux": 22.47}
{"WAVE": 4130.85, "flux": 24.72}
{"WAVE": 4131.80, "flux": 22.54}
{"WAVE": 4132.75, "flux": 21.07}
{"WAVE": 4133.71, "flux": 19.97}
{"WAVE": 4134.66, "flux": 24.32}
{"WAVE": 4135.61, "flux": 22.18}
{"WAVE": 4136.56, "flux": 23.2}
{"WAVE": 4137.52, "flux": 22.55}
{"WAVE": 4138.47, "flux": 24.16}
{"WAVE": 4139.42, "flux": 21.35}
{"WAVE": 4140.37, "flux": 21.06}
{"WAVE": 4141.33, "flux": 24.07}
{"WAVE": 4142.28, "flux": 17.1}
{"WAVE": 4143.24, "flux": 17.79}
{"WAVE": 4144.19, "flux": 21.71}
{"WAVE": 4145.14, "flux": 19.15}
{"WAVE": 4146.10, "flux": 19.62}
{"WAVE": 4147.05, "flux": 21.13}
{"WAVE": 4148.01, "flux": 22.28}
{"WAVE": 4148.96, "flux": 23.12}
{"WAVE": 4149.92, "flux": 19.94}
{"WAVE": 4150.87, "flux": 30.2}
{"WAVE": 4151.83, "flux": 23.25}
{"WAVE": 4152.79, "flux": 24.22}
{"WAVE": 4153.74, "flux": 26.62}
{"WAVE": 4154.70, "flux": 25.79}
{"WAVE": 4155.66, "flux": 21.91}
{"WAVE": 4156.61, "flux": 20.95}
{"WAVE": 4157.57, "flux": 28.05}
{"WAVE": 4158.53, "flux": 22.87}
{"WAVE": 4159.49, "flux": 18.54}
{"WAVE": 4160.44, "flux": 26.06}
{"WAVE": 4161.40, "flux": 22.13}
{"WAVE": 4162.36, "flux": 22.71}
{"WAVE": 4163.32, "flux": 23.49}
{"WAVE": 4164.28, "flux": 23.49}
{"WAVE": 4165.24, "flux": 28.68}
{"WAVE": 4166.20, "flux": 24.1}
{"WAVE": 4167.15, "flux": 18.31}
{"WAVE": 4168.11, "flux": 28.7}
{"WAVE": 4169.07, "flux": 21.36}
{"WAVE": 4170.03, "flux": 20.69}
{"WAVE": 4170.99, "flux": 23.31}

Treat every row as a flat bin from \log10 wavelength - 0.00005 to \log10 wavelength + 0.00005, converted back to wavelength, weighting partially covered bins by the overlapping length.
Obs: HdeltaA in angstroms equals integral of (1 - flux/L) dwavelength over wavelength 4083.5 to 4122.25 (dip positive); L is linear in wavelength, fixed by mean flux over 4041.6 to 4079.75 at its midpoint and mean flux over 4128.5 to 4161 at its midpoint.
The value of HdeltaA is 4.4 angstroms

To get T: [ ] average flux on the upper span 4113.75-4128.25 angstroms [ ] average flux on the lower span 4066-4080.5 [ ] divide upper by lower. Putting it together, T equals 1.06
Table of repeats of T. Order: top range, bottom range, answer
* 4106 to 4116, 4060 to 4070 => 0.87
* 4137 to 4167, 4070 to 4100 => 1.09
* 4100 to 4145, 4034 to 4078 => 0.91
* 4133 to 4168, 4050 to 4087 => 1.02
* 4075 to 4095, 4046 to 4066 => 0.93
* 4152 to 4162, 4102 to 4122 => 1.14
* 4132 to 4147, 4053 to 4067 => 0.92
